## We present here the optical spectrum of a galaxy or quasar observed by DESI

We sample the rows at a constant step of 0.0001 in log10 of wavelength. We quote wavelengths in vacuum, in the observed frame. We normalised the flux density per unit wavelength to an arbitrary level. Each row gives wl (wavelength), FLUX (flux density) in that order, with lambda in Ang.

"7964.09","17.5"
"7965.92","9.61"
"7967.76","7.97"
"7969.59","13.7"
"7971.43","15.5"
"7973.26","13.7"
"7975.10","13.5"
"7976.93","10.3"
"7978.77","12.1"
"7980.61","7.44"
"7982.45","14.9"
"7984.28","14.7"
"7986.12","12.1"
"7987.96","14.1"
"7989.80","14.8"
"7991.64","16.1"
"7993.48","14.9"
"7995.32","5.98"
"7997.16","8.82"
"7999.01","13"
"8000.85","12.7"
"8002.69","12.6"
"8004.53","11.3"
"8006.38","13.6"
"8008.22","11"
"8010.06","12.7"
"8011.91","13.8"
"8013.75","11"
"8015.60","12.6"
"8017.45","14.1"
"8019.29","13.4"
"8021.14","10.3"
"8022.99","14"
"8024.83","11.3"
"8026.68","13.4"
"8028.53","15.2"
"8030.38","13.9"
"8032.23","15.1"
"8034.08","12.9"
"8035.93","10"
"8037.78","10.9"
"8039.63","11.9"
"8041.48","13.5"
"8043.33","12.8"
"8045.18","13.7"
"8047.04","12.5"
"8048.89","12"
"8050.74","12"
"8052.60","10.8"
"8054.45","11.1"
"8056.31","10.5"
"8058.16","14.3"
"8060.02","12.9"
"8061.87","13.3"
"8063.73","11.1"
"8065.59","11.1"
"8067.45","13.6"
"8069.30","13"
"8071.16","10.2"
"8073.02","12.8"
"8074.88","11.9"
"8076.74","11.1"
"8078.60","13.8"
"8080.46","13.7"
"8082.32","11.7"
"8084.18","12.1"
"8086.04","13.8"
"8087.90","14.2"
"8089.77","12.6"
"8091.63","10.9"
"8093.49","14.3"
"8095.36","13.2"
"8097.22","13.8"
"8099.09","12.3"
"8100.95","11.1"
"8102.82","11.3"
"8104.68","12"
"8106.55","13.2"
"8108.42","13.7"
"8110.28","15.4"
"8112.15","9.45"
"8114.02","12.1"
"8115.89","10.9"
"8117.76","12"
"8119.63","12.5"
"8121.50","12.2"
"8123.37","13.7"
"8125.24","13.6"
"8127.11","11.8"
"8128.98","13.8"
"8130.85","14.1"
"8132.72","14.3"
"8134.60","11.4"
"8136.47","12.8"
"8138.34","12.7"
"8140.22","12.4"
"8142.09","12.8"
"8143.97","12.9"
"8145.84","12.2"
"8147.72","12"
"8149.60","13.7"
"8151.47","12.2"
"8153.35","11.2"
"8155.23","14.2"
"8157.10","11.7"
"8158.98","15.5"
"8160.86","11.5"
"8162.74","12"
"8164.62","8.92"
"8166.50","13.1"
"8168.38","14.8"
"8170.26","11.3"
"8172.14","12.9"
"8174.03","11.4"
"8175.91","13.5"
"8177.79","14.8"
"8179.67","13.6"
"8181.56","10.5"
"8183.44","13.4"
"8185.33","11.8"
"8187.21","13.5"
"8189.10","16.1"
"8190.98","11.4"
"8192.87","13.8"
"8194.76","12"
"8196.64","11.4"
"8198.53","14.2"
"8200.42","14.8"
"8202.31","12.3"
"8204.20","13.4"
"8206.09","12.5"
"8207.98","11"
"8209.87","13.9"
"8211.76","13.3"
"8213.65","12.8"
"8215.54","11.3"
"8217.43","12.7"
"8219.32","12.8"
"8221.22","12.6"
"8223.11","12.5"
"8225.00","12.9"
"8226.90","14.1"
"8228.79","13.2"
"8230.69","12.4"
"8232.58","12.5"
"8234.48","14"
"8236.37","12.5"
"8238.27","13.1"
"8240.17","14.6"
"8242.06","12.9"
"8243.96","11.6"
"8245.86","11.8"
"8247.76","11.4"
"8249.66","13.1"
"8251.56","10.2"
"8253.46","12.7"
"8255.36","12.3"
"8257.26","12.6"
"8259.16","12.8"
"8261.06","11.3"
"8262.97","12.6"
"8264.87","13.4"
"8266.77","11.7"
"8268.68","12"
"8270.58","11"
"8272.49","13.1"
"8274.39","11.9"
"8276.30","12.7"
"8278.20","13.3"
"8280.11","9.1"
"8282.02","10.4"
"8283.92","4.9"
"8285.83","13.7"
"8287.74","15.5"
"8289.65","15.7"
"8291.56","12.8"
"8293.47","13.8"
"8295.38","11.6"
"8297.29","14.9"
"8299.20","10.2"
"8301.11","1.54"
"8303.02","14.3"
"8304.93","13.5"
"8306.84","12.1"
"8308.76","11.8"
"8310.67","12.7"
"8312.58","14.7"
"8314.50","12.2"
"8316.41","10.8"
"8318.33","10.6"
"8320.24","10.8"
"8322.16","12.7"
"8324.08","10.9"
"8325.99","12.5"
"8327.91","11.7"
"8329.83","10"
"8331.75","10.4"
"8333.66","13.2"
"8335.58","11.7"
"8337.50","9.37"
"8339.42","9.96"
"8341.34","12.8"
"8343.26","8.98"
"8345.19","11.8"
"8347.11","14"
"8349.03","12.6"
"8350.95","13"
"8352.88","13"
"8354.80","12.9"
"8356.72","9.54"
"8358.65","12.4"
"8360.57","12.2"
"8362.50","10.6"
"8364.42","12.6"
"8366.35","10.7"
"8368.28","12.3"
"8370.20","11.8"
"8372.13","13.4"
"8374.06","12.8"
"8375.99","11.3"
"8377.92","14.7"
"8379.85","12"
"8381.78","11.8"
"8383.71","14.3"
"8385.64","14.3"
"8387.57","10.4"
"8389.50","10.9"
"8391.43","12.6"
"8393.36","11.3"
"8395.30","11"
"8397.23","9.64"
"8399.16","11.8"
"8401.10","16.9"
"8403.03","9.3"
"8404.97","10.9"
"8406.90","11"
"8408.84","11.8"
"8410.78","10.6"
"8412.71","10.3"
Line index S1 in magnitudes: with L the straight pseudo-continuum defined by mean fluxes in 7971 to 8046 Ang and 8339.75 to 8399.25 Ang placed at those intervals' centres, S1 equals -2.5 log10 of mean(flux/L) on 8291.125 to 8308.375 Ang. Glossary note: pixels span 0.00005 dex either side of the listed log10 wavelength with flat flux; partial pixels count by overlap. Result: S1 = 0.05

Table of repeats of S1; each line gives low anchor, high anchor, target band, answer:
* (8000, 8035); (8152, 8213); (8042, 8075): 0.06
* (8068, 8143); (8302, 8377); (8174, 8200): -0.06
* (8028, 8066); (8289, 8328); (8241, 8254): 0.01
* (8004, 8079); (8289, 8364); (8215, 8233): -0.06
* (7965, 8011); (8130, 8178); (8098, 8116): 0.03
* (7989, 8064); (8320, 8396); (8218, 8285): -0.01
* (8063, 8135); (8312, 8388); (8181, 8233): -0.05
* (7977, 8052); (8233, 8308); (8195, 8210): -0.05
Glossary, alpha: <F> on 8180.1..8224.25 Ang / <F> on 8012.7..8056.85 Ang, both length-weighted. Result 1.03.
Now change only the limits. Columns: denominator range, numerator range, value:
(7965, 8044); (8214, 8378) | 0.97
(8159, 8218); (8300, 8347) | 0.89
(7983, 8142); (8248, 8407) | 0.95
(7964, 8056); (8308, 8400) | 0.95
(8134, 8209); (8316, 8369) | 0.91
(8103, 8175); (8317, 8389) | 0.94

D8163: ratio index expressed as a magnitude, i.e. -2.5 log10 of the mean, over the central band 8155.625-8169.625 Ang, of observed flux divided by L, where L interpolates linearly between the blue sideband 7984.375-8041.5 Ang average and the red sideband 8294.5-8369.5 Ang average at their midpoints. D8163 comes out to -0.03 mag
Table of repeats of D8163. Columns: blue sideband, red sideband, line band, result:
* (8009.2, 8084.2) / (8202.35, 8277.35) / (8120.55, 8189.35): -0.02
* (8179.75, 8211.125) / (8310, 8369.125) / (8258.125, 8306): 0.03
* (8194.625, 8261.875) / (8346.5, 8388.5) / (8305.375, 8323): 0.04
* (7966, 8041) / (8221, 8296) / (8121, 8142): -0.05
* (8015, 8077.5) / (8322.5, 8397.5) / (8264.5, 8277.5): -0.02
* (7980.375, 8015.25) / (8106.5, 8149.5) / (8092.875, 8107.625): 0.00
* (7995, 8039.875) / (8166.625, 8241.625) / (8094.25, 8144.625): 0.00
